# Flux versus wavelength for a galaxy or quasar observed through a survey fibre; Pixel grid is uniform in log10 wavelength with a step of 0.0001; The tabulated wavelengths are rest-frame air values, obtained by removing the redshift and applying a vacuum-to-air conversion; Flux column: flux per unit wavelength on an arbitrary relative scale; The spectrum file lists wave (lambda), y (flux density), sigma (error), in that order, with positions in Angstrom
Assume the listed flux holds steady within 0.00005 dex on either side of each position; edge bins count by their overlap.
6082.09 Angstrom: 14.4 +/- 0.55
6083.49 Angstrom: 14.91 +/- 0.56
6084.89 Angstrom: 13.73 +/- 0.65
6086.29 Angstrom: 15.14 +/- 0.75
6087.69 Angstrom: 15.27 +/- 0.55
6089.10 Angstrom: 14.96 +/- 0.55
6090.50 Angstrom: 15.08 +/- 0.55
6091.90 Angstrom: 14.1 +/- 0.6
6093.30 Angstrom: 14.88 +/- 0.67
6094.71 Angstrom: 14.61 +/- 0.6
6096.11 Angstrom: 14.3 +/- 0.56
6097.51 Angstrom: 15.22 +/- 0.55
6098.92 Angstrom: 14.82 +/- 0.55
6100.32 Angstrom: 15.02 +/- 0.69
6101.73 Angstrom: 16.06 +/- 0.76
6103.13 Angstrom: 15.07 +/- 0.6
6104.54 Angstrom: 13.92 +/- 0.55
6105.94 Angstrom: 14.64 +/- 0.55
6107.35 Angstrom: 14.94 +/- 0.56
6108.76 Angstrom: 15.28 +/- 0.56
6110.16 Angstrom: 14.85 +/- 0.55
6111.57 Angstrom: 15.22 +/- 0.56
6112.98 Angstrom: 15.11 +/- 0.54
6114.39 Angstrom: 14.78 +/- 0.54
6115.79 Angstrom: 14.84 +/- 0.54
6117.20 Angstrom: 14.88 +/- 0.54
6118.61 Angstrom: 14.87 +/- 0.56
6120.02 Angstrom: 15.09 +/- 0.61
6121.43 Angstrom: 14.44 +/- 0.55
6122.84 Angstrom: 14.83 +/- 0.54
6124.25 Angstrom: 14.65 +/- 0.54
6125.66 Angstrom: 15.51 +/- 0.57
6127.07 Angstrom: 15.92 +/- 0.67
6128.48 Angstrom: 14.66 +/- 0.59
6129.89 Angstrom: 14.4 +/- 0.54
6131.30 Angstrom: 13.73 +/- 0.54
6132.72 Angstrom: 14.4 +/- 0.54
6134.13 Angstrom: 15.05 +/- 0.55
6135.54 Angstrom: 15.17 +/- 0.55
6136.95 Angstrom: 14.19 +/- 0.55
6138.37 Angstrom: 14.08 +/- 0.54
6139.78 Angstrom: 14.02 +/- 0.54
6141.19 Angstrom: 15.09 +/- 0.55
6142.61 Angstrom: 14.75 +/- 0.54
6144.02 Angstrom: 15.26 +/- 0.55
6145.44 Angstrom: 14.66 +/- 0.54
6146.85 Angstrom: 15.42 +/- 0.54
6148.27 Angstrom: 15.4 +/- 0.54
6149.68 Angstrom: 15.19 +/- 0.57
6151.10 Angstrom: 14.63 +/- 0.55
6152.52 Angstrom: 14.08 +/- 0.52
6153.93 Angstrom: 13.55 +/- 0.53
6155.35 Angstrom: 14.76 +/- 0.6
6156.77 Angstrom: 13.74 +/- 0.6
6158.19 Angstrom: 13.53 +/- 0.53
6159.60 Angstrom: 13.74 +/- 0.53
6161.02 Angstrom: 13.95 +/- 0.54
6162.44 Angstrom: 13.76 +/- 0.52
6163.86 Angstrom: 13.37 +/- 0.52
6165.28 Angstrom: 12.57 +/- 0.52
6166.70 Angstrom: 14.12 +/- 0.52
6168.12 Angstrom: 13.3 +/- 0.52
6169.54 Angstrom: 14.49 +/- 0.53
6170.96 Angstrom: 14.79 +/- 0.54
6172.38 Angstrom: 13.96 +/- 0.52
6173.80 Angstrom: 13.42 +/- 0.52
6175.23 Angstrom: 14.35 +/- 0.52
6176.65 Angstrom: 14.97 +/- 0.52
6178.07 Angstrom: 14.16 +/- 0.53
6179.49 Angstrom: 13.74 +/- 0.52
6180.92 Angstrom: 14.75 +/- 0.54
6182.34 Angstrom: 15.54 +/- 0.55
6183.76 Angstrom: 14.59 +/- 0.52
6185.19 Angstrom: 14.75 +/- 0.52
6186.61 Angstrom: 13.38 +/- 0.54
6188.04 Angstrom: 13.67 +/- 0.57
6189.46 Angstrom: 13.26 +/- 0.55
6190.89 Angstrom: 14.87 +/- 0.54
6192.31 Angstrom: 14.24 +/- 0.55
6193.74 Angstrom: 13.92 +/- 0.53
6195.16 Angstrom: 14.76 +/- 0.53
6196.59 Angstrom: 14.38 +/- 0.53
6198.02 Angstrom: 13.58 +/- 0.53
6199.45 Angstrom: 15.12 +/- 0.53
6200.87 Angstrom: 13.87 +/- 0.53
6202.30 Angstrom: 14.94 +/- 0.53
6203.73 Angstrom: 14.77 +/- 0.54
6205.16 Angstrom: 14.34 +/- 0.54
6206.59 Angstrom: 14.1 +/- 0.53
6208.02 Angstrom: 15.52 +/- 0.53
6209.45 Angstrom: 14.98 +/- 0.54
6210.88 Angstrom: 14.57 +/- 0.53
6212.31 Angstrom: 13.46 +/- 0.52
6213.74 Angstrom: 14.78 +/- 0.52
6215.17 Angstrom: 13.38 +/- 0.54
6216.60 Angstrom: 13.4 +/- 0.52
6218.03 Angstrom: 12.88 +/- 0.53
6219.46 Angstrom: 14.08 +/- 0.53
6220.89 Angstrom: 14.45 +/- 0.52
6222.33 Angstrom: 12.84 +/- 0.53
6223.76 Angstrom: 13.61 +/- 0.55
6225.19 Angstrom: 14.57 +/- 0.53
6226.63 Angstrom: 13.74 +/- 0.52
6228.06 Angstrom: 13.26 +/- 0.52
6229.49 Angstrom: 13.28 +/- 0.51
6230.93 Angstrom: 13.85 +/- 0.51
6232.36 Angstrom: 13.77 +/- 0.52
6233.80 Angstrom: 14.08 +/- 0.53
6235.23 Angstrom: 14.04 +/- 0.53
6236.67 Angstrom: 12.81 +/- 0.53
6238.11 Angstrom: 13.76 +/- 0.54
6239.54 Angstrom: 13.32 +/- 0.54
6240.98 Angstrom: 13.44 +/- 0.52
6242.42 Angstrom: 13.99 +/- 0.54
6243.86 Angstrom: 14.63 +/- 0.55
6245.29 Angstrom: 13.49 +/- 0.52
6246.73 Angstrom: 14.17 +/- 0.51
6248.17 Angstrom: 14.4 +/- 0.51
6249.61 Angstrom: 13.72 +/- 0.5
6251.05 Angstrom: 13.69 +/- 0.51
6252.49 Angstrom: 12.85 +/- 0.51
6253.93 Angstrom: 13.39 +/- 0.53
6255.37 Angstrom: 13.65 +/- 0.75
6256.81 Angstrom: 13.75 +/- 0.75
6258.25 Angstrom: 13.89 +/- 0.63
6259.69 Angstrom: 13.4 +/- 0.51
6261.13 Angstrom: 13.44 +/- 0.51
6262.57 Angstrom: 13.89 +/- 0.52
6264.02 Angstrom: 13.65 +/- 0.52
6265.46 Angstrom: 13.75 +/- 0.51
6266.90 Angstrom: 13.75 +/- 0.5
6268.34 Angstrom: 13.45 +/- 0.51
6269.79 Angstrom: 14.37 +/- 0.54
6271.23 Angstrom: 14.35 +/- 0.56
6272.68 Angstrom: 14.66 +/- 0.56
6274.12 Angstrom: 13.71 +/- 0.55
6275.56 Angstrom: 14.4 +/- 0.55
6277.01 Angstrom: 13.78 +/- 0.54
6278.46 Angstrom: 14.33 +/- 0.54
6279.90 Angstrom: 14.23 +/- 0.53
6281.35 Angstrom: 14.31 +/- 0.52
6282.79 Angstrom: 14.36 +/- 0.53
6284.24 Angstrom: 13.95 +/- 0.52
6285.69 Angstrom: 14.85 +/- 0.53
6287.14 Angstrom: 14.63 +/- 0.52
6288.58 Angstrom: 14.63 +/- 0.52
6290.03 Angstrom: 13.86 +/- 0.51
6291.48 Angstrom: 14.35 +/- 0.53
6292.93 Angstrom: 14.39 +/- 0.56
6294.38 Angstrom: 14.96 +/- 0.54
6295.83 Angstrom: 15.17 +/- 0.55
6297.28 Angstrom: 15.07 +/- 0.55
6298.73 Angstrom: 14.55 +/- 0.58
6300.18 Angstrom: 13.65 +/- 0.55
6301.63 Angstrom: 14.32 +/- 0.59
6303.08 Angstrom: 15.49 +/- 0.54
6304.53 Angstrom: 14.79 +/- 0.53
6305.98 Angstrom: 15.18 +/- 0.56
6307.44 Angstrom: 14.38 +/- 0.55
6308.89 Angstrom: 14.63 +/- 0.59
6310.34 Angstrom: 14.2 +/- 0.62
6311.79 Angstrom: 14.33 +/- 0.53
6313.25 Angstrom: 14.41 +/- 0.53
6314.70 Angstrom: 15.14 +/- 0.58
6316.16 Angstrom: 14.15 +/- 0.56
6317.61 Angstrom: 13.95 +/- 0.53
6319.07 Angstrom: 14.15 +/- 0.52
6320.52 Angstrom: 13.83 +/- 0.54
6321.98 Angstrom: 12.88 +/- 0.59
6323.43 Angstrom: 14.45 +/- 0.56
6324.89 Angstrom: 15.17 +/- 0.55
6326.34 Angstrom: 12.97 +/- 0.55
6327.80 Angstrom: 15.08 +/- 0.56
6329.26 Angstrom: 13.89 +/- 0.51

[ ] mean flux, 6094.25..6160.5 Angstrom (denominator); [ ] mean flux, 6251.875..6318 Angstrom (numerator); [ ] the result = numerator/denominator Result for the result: 1.0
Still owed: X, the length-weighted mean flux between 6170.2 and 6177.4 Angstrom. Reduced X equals 14.3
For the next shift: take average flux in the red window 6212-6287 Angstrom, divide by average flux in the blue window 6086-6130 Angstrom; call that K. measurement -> 0.9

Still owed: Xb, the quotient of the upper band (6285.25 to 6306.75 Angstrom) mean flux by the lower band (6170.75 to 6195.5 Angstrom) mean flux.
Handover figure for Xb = 1.0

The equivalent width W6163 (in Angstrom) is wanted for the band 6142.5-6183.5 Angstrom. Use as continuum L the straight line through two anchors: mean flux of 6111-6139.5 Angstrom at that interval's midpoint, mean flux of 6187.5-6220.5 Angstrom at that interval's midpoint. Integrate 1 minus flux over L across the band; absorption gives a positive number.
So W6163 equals 0.68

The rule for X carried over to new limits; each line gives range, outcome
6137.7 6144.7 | 14.7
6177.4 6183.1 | 14.6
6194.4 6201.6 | 14.3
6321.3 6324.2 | 13.7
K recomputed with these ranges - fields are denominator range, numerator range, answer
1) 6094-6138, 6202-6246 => 0.94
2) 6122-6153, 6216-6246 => 0.93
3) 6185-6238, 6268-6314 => 1.03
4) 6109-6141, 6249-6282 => 0.94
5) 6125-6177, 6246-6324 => 0.99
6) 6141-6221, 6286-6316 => 1.02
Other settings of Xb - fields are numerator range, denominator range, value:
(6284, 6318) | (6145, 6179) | 1.03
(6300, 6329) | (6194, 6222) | 1.01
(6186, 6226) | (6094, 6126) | 0.95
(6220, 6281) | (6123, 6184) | 0.96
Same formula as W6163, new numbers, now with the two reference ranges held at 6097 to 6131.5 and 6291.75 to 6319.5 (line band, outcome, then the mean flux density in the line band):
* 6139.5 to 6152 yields -0.1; 15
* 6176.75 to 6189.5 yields 0.4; 14.3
